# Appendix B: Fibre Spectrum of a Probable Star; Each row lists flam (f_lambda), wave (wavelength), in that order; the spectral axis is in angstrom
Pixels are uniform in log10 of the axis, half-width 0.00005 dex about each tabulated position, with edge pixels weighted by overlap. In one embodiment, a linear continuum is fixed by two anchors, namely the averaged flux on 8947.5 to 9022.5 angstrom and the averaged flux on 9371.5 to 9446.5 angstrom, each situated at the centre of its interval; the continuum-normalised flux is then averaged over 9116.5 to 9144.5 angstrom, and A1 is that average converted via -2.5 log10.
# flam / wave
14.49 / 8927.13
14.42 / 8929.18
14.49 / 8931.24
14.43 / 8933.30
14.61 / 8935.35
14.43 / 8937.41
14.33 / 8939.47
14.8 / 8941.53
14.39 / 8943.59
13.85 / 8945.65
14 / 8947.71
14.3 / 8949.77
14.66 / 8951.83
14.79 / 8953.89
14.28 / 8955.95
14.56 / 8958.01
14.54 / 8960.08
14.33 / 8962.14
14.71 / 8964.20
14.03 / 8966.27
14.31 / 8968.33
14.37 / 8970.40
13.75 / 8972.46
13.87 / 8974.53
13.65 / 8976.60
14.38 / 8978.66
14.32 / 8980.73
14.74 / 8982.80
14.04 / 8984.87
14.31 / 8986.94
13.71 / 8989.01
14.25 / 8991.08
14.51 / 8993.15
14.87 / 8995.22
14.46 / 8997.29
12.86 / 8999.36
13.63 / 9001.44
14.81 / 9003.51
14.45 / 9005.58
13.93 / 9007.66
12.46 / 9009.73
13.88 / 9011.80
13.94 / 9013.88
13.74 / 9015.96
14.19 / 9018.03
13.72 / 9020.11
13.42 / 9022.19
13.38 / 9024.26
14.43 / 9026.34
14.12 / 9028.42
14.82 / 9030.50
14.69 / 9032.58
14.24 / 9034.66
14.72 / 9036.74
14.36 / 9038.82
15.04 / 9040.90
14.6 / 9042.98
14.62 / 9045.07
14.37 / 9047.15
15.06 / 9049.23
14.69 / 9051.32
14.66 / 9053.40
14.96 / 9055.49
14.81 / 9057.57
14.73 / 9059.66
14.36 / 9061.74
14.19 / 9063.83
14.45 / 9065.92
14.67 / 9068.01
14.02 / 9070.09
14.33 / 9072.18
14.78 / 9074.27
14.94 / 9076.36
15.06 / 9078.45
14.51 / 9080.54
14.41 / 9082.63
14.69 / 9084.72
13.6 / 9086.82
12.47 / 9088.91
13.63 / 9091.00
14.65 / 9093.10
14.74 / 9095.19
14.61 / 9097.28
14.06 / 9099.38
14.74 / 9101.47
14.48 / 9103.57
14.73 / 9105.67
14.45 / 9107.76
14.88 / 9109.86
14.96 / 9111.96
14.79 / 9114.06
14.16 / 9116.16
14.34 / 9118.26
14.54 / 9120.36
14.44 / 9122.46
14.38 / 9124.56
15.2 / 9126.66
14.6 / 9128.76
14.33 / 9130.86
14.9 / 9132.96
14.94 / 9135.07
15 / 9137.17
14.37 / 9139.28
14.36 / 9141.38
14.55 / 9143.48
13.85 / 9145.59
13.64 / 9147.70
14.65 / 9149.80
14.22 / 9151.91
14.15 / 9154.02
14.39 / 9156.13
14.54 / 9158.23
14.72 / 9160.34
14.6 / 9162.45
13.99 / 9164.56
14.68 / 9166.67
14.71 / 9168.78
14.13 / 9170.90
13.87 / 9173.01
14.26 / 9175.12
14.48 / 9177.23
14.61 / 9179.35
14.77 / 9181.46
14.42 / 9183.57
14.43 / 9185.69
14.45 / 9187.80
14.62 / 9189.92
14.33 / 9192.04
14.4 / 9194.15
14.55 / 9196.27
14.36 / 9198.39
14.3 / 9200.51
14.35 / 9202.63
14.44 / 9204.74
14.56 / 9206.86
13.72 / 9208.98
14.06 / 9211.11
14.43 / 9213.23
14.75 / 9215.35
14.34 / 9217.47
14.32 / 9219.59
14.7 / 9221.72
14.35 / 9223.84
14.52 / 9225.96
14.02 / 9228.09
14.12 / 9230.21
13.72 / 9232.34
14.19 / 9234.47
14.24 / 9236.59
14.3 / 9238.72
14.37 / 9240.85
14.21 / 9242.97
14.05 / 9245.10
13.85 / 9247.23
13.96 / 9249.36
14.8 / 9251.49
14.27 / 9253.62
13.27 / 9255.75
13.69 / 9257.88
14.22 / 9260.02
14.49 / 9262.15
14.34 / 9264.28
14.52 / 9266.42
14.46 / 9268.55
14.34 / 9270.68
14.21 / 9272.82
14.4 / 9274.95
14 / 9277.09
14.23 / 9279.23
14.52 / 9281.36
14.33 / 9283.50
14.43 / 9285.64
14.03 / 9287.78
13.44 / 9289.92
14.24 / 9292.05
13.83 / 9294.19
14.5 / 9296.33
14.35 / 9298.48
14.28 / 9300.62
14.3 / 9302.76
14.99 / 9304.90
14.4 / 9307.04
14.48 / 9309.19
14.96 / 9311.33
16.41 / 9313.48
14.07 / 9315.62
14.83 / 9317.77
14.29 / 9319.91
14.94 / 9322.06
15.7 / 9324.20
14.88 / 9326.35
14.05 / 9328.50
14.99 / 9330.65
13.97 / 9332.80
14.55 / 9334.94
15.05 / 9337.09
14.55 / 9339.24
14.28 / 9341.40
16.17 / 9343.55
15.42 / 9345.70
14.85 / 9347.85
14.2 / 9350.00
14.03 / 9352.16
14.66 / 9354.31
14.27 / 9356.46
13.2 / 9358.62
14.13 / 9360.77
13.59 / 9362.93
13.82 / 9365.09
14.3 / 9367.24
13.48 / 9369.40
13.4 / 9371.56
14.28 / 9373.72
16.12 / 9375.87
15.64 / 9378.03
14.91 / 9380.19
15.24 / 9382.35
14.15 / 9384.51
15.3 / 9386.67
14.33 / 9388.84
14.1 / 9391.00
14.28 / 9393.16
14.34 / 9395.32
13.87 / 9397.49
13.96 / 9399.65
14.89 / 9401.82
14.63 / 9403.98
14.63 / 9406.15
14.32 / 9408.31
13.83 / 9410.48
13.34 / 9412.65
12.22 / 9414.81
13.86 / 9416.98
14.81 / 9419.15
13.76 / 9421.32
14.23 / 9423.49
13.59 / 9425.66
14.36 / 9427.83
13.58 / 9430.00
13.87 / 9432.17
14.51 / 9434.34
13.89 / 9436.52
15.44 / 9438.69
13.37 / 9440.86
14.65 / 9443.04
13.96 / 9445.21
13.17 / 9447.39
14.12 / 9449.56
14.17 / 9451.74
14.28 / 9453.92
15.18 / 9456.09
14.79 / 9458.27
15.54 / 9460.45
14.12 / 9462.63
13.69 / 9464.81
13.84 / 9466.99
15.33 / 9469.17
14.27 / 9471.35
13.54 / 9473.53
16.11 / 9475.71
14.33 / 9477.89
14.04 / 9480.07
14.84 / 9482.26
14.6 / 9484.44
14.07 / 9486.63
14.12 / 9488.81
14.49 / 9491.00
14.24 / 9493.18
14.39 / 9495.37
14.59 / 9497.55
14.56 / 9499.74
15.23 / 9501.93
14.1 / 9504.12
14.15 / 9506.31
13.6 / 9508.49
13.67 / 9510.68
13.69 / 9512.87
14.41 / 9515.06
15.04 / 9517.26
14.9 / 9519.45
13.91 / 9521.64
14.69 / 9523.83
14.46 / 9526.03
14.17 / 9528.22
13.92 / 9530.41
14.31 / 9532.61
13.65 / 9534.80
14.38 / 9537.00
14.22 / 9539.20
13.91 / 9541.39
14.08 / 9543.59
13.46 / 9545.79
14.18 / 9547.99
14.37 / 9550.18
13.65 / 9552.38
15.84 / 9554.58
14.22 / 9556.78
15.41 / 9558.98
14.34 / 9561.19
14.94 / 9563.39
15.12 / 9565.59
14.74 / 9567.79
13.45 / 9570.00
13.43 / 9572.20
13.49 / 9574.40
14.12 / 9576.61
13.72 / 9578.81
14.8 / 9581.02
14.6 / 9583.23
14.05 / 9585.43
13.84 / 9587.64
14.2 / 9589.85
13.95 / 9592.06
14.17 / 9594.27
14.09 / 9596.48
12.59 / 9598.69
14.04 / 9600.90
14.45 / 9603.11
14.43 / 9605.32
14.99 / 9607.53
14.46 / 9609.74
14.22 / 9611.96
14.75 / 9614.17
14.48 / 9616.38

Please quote -0.031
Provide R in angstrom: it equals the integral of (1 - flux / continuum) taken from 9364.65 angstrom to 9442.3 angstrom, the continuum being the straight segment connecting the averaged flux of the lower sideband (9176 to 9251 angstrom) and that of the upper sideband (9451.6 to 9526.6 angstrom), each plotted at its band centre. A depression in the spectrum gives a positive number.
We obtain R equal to 0.8 angstrom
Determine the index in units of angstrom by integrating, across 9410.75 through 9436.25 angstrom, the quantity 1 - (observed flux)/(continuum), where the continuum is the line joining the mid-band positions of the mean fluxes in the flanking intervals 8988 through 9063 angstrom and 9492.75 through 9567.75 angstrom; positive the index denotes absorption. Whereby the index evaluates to 0.9 angstrom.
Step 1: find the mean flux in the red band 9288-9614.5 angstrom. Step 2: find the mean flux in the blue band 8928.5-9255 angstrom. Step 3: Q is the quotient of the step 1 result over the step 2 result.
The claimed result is 1.0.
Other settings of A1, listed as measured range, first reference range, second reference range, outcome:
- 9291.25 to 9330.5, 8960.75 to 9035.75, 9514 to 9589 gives -0.03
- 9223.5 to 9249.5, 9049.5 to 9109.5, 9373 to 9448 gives 0.02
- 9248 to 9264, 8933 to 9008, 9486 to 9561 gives 0.01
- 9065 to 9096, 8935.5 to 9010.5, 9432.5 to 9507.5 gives -0.01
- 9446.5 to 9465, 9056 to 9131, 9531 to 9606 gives -0.01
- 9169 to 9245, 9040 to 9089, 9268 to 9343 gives 0.01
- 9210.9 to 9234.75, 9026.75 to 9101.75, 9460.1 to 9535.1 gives 0.01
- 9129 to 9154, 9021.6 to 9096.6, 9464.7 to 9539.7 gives 0.00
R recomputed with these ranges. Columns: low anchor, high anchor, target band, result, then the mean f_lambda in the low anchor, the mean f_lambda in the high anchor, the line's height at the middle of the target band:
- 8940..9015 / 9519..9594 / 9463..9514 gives -0.31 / 14.2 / 14.2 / 14.2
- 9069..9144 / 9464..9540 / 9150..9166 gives 0.08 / 14.5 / 14.3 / 14.5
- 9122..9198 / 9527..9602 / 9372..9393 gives -0.78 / 14.5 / 14.2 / 14.3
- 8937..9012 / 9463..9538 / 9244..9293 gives 0.34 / 14.2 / 14.3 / 14.3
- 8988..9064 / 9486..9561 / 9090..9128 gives -0.73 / 14.3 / 14.3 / 14.3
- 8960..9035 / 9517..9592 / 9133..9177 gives -0.77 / 14.1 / 14.3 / 14.1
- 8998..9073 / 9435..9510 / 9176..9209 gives -0.33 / 14.3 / 14.4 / 14.3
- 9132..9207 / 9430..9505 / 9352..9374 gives 0.75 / 14.4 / 14.4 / 14.4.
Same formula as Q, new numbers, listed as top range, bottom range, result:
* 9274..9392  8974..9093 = 1.02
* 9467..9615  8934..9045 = 1.01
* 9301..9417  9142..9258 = 1.01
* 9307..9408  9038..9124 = 1.00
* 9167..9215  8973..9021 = 1.03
